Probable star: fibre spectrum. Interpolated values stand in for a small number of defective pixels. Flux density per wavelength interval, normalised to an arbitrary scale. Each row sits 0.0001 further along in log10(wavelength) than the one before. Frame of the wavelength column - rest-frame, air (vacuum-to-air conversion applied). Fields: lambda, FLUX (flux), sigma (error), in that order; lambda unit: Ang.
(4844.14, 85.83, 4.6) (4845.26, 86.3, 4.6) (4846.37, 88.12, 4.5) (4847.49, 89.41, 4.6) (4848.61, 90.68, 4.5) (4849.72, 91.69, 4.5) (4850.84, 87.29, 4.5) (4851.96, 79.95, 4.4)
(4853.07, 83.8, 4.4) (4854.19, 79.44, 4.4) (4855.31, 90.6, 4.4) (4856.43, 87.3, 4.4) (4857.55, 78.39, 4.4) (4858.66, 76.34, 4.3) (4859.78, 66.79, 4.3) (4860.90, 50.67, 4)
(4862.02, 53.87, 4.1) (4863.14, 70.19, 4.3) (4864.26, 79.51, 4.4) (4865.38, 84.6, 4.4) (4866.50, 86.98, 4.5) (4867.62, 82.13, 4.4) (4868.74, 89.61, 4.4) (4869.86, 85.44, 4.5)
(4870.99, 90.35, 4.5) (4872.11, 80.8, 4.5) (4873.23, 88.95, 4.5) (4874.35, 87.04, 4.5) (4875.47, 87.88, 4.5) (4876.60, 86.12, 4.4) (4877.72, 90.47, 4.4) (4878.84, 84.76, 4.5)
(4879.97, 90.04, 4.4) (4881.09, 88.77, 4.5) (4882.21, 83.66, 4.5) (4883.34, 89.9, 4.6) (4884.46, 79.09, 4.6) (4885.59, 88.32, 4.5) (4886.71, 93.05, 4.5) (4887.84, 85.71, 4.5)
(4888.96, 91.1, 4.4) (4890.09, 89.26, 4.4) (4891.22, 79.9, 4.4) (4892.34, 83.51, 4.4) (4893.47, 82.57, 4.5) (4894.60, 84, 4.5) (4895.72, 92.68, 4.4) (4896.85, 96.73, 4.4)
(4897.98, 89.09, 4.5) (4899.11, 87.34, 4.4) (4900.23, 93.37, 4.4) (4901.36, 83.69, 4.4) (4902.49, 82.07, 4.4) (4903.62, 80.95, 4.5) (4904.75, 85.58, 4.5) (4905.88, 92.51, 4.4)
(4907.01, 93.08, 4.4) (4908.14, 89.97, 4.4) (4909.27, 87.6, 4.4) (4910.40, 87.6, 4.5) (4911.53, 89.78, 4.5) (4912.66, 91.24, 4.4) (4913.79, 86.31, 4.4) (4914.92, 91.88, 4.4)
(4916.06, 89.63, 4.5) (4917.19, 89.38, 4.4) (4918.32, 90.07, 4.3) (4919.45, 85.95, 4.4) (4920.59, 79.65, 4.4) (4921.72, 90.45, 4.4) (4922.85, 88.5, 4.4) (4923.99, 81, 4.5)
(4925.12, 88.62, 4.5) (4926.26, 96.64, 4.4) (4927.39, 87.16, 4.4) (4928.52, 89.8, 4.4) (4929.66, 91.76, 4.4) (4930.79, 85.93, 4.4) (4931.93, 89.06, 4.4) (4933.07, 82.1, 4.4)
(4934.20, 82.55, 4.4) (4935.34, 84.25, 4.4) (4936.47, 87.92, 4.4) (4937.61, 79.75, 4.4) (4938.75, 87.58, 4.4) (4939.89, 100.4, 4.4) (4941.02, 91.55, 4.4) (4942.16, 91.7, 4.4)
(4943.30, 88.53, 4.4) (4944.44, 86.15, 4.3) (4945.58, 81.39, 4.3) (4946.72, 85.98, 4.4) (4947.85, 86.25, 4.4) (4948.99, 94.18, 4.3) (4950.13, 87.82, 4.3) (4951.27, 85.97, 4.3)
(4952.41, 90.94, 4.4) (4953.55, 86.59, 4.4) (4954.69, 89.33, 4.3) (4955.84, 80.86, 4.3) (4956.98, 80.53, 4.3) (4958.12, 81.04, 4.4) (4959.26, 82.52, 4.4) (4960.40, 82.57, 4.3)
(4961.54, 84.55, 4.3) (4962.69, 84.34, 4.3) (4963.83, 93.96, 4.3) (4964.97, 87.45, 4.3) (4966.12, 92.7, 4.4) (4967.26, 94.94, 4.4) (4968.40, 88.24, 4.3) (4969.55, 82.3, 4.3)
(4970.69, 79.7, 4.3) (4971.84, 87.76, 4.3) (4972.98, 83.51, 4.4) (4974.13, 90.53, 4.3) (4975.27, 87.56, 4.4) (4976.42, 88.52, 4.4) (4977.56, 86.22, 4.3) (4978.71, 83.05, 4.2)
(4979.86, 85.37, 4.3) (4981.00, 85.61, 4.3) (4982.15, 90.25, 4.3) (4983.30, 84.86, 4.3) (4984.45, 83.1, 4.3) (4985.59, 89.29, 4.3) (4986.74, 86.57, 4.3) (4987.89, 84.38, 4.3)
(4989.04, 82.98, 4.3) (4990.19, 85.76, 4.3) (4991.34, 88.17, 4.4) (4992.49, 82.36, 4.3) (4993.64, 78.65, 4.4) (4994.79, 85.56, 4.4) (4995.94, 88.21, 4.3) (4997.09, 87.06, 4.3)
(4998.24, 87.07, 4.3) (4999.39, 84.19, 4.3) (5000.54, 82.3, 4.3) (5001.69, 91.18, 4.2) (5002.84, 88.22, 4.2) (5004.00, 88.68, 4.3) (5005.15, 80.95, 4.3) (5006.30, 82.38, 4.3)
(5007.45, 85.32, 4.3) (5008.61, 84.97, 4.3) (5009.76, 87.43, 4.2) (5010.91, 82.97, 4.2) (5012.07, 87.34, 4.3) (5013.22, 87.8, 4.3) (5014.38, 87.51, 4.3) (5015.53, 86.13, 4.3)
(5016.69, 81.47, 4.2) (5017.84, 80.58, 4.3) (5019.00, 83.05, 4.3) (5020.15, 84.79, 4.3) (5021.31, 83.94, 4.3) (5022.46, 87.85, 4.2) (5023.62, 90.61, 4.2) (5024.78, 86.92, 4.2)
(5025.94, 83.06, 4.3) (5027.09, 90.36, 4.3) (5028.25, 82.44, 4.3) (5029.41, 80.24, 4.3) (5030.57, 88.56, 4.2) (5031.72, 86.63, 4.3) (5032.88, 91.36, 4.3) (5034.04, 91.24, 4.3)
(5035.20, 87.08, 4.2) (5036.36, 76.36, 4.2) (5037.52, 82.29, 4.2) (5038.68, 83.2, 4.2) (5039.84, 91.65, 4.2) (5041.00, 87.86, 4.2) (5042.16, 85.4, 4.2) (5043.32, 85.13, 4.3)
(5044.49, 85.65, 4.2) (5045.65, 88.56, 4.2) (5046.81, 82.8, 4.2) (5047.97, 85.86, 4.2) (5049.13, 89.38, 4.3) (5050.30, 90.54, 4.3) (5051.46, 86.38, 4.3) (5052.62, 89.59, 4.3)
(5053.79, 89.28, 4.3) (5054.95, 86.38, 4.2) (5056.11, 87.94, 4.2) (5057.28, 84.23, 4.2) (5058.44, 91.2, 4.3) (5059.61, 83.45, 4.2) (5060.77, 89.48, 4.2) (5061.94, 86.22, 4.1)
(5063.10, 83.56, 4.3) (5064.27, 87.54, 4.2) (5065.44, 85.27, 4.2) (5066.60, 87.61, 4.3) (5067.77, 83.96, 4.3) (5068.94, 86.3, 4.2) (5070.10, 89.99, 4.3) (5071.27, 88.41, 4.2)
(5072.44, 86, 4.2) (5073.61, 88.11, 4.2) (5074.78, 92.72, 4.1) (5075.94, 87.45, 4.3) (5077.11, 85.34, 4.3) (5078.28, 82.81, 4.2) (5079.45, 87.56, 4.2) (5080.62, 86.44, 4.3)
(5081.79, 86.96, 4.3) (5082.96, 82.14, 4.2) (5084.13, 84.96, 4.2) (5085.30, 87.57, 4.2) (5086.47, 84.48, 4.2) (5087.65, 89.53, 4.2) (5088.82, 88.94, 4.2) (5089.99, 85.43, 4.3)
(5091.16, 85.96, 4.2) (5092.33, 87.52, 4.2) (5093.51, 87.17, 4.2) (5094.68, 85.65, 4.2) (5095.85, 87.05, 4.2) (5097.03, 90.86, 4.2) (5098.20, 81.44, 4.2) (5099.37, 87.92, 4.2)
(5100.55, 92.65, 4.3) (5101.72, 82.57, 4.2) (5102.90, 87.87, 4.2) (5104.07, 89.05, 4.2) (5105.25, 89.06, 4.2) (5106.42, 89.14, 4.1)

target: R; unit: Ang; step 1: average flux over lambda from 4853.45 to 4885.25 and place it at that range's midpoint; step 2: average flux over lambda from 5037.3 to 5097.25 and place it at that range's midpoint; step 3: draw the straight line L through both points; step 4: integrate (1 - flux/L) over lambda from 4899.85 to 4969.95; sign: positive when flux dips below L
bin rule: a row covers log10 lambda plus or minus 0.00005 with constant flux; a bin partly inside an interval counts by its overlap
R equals -3.4 Ang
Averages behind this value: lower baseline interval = 81.8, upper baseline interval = 86.8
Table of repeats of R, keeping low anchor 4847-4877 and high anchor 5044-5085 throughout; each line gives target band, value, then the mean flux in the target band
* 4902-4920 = -1.2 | 88.4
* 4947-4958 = -0.4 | 86.7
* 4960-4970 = -0.4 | 88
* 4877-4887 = -0.6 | 87.4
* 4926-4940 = -0.7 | 87.5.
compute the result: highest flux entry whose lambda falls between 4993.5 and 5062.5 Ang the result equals 91.65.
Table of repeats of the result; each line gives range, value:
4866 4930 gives 96.73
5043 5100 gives 92.72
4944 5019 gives 94.94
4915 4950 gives 100.4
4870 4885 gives 90.47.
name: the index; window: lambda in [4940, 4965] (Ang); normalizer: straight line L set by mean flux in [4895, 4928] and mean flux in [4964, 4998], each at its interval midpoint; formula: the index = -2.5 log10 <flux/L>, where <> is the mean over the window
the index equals 0.01 mag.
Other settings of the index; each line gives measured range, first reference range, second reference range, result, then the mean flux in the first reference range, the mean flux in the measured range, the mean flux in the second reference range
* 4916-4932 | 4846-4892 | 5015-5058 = -0.05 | 83.6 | 88.2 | 86.1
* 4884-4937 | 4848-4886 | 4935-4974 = -0.04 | 82.7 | 87.6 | 86.9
